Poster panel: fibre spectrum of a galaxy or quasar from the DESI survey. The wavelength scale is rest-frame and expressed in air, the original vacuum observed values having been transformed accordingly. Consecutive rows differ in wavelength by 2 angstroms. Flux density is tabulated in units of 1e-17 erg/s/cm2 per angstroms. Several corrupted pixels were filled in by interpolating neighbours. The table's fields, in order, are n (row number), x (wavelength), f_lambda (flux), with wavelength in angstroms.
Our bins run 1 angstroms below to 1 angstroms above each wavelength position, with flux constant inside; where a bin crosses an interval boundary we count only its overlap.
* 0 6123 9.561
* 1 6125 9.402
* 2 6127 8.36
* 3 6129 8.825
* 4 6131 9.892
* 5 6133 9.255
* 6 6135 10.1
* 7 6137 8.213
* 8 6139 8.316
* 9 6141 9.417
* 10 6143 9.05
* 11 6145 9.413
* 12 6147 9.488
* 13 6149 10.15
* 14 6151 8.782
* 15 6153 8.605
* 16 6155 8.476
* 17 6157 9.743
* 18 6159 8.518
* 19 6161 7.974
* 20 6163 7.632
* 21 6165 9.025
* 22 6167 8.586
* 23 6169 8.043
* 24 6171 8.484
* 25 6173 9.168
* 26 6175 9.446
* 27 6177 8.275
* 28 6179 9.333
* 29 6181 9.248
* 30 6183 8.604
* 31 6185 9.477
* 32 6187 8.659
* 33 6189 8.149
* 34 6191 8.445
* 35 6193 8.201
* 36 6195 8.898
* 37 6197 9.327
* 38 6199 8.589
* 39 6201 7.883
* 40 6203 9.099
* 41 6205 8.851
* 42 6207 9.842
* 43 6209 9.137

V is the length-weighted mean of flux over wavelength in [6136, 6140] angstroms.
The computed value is 8.26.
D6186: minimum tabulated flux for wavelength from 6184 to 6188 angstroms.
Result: 8.659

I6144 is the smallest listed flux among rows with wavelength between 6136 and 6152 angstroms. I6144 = 8.213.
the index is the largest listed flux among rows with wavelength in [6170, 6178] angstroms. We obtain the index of 9.446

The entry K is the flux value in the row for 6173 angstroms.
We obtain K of 9.168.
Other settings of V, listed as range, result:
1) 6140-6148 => 9.34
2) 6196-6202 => 8.6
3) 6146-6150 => 9.82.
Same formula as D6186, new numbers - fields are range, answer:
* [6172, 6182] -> 8.275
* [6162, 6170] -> 7.632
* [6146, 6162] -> 7.974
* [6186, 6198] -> 8.149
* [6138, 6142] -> 8.316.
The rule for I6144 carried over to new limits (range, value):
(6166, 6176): 8.043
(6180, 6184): 8.604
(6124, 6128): 8.36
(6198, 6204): 7.883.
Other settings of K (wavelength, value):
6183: 8.604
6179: 9.333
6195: 8.898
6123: 9.561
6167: 8.586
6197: 9.327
